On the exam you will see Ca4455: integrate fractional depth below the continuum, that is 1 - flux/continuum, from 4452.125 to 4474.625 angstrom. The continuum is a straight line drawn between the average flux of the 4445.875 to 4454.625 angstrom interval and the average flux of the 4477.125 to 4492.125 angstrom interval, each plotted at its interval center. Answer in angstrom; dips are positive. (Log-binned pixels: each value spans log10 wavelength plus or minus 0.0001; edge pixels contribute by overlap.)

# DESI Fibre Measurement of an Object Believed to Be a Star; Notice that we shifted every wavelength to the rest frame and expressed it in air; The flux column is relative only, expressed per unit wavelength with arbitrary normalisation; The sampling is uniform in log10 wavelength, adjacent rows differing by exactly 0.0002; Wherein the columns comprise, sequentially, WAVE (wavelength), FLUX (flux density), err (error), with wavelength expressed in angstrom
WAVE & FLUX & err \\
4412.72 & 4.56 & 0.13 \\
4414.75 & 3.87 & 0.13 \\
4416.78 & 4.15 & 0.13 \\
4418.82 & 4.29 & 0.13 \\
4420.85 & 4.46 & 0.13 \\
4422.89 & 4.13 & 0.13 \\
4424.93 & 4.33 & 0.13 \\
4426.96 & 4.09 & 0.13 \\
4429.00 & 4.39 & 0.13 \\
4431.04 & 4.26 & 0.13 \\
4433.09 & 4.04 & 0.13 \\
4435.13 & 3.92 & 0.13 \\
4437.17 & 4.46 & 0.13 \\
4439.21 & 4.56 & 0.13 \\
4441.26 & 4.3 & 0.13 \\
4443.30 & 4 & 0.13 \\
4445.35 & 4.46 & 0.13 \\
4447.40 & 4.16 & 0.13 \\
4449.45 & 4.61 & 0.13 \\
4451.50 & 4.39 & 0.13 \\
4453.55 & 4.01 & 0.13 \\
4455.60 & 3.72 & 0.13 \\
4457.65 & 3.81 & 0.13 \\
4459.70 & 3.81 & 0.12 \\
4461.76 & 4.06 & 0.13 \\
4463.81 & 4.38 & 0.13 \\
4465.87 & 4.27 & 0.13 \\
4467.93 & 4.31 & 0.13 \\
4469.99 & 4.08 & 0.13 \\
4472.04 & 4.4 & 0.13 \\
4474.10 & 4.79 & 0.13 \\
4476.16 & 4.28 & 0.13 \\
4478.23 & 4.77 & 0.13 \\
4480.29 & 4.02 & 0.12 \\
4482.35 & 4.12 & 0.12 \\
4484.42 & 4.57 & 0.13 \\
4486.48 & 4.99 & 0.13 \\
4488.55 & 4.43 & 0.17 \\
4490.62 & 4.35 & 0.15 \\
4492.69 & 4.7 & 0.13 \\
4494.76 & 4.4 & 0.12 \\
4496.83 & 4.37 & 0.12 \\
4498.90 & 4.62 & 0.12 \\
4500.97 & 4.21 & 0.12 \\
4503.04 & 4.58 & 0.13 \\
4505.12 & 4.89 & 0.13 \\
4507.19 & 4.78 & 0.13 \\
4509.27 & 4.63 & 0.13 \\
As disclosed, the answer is 1.2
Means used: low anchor 4.3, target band 4.14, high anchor 4.47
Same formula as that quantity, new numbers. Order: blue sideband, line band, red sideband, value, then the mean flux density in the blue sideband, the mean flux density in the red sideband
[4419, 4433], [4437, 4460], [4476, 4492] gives 0.8 angstrom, 4.26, 4.45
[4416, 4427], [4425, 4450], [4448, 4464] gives -0.5 angstrom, 4.26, 4.09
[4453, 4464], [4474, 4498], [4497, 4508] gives -0.7 angstrom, 3.93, 4.6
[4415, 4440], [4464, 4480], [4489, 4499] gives 0.0 angstrom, 4.24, 4.47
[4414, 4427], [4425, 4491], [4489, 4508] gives 1.4 angstrom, 4.2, 4.54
